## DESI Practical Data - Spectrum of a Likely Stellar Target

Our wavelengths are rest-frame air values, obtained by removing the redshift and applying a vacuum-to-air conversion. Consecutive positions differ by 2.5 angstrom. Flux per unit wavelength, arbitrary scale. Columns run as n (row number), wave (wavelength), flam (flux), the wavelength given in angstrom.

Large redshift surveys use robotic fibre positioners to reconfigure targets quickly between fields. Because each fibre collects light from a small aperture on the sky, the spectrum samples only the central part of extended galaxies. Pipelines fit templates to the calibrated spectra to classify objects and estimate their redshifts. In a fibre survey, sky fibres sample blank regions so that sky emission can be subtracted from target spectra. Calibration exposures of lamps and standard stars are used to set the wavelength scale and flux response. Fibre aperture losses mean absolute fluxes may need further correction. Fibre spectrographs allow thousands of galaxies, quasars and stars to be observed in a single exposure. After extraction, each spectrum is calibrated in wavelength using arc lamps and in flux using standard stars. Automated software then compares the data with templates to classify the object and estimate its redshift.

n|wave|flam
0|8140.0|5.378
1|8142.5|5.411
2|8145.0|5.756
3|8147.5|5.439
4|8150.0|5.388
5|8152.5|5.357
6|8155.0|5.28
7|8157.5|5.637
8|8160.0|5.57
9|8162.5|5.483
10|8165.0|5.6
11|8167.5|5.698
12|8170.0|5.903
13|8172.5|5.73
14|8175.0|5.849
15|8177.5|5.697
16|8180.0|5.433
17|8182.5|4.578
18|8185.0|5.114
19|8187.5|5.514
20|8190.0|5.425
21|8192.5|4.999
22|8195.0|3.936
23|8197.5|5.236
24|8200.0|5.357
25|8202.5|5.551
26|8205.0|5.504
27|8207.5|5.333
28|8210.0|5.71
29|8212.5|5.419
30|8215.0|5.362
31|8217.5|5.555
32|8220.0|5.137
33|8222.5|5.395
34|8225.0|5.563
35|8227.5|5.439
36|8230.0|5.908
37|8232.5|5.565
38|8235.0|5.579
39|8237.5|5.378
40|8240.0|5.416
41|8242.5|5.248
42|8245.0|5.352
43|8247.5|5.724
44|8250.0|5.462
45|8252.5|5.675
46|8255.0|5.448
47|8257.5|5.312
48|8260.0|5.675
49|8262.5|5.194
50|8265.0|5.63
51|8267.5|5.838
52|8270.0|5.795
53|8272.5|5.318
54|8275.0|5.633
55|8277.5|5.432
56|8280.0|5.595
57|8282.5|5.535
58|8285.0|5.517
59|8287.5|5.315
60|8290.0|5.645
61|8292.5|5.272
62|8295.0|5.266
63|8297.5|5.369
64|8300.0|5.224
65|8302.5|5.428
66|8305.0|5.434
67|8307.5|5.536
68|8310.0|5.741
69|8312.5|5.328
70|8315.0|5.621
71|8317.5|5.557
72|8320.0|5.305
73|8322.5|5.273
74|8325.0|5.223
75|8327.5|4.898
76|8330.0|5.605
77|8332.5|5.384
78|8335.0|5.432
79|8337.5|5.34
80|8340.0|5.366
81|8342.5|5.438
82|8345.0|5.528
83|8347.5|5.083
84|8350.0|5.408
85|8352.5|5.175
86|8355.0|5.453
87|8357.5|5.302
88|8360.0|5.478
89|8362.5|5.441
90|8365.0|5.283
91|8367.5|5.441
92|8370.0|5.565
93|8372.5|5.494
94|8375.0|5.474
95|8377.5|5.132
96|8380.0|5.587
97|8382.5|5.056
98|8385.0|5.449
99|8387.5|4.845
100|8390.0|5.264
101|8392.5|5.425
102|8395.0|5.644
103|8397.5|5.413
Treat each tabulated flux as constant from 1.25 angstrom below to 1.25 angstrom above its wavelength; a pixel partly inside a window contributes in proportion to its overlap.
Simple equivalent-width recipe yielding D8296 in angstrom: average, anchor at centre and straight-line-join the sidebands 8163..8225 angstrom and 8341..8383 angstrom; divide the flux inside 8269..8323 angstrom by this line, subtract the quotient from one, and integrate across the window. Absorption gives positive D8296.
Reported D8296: -0.8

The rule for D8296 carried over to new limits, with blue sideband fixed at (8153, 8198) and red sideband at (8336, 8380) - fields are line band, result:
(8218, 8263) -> -0.8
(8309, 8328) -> 0.0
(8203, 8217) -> -0.3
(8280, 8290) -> -0.2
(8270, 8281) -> -0.3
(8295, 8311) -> -0.2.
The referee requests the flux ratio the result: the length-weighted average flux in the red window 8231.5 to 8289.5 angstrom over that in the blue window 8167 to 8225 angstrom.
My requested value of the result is 1.03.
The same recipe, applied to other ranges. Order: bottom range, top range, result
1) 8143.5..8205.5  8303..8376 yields 1.00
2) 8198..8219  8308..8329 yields 0.98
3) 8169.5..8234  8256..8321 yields 1.02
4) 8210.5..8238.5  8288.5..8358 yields 0.98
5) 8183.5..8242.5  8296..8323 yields 1.02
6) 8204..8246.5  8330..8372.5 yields 0.99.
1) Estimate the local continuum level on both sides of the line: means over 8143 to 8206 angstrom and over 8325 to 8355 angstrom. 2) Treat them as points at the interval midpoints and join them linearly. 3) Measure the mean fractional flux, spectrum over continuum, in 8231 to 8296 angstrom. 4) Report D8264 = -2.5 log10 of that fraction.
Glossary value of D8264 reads -0.03 mag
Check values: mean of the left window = 5.4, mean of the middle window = 5.5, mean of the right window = 5.33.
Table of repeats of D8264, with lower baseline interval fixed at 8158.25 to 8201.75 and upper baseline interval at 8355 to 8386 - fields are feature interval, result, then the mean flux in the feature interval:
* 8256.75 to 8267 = -0.02 mag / 5.49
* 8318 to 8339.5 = 0.01 mag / 5.32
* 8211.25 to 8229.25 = -0.01 mag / 5.42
